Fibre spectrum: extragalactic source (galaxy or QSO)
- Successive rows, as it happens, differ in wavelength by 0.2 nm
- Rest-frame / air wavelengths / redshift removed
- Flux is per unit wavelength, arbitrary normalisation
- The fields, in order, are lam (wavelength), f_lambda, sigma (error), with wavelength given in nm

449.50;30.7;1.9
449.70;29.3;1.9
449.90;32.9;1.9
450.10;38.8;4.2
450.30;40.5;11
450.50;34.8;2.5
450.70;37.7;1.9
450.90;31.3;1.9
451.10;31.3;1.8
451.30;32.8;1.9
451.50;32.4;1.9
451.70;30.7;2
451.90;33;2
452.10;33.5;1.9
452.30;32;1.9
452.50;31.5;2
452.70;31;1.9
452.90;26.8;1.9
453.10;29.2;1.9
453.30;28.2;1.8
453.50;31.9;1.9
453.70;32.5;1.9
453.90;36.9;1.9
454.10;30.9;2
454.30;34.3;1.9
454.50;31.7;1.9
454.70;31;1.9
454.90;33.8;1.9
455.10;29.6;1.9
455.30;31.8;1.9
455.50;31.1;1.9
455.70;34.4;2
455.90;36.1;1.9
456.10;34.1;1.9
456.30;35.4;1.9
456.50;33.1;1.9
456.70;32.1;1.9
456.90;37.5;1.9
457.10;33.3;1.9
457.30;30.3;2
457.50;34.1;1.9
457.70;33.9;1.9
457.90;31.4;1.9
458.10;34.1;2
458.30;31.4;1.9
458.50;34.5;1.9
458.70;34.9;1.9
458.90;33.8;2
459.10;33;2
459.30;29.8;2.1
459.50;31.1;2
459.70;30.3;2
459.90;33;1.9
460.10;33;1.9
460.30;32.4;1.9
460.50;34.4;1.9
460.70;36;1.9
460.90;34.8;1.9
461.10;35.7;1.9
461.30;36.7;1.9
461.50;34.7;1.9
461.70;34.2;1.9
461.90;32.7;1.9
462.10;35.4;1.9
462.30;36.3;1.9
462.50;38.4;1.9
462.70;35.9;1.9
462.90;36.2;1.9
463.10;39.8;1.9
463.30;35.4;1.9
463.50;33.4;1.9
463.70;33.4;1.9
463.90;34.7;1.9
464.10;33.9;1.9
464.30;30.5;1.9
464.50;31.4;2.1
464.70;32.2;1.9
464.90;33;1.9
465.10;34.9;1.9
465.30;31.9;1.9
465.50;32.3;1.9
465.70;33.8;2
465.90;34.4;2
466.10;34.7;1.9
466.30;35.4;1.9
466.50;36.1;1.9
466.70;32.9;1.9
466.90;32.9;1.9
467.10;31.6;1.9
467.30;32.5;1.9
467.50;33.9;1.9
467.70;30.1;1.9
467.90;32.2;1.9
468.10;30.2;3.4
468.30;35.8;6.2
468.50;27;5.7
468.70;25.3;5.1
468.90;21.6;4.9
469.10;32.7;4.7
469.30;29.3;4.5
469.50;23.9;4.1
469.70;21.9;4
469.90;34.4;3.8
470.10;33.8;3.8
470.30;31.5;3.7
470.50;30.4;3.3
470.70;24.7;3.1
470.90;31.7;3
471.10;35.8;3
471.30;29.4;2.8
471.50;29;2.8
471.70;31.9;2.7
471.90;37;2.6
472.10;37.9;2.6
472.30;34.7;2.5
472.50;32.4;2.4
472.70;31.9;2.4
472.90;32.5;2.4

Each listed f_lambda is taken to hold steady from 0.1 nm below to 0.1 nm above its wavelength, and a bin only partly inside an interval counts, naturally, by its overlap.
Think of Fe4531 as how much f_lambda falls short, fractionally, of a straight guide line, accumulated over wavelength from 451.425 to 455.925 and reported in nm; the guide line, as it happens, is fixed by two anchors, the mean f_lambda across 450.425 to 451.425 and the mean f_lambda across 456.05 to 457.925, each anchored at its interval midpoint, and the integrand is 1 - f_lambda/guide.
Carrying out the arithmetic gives 0.23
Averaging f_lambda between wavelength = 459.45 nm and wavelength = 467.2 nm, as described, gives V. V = 34.1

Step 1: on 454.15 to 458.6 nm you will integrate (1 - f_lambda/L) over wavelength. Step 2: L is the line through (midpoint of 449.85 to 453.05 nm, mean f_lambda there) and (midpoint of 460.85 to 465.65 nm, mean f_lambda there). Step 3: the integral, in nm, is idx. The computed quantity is 0.077 nm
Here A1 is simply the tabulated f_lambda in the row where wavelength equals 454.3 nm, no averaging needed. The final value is 34.3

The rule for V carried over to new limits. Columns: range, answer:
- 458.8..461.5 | 33.4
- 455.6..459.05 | 33.8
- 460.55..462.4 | 35.1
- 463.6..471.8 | 31.4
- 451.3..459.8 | 32.4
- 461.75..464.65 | 34.8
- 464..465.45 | 32.5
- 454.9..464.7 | 33.8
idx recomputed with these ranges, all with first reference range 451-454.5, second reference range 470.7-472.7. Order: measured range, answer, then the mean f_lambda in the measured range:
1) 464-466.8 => -0.081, 33.4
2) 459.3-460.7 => -0.014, 32.4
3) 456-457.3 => -0.082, 33.9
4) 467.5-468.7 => 0.066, 30.8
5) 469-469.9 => 0.135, 27.8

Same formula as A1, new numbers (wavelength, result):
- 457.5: 34.1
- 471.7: 31.9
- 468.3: 35.8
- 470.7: 24.7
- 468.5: 27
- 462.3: 36.3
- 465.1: 34.9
